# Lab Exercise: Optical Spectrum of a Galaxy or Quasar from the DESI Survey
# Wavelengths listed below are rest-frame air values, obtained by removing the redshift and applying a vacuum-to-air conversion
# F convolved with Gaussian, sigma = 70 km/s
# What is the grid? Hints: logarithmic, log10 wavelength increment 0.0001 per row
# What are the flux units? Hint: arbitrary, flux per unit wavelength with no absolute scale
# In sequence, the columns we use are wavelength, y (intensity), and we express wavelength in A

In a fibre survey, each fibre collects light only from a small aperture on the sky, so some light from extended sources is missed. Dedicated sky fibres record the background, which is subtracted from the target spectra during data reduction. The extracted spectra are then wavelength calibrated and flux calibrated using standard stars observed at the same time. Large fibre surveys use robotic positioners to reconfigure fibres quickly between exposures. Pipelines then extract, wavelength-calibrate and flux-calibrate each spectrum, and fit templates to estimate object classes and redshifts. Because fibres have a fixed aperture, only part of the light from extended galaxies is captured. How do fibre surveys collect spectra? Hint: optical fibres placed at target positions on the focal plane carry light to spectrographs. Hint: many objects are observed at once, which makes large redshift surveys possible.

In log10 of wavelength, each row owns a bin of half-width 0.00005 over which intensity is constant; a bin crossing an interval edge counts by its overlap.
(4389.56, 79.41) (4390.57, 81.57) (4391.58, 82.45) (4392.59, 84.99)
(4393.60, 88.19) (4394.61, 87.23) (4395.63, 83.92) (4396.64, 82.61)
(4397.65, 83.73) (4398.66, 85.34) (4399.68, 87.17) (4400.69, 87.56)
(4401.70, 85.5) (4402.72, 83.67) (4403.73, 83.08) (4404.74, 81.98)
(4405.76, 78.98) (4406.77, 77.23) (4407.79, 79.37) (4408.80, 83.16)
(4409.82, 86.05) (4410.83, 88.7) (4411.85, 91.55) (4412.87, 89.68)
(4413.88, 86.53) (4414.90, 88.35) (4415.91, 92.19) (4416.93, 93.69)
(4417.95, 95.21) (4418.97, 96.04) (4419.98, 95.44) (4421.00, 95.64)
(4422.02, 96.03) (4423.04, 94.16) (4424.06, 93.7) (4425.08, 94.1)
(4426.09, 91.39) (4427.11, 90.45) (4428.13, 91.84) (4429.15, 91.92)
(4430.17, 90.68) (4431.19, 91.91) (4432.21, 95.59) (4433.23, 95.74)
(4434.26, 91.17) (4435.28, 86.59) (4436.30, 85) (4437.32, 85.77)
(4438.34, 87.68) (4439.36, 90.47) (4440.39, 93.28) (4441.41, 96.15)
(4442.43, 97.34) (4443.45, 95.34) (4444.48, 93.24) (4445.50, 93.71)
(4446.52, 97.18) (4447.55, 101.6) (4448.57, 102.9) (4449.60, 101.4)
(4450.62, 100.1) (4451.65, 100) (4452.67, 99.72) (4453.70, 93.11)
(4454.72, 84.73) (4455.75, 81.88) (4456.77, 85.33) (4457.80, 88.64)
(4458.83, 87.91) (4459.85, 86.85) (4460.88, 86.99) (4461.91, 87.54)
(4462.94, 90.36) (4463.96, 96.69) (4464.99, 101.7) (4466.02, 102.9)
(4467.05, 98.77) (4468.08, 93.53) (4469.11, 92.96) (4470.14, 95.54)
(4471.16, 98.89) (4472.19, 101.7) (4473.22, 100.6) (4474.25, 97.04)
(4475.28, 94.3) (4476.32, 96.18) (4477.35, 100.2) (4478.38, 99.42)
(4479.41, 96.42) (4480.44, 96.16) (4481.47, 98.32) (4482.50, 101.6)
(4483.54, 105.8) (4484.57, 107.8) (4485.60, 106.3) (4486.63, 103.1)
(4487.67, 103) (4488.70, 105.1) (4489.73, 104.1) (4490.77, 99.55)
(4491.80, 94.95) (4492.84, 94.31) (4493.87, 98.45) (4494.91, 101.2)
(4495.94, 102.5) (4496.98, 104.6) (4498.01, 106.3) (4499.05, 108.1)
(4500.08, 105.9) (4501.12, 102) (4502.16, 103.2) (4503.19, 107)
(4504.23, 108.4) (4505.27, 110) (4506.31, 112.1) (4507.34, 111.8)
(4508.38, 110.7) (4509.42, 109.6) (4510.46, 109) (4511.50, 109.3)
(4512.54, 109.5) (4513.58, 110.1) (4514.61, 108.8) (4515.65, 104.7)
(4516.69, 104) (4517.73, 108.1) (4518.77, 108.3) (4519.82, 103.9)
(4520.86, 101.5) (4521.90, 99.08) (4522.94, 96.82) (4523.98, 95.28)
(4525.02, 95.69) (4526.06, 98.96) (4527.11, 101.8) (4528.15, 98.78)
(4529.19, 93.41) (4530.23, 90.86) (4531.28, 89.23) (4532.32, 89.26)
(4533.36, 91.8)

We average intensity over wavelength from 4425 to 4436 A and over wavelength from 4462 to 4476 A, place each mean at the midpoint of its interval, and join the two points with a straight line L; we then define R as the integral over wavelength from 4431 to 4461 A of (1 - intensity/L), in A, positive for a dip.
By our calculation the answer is 0.4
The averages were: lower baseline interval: 91.7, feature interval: 92.7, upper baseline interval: 97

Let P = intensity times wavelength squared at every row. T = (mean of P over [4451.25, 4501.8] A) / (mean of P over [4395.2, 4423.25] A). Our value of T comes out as 1.15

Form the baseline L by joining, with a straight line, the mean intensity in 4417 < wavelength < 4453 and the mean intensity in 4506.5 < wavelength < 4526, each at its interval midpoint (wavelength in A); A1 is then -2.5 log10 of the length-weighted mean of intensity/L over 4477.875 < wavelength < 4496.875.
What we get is 0.00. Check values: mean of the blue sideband 94.2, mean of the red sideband 105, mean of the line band 101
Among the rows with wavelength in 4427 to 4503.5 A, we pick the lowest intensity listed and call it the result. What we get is 81.88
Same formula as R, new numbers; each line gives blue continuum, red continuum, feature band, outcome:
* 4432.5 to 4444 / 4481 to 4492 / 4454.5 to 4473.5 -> 0.9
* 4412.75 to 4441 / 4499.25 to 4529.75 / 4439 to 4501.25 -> 0.4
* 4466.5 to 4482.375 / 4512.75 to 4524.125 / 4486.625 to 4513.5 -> -1.0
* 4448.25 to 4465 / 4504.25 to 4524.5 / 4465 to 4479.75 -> -0.3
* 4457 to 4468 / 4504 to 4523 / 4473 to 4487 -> -0.4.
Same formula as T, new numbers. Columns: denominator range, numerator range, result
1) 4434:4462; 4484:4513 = 1.17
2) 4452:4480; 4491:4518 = 1.14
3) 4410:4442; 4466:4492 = 1.11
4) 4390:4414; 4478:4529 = 1.28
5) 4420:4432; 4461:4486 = 1.08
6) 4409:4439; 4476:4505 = 1.15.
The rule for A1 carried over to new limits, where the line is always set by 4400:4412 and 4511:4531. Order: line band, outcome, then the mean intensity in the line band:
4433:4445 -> -0.03 mag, 91.4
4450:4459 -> 0.00 mag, 91.5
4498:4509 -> -0.09 mag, 108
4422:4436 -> -0.06 mag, 92.3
